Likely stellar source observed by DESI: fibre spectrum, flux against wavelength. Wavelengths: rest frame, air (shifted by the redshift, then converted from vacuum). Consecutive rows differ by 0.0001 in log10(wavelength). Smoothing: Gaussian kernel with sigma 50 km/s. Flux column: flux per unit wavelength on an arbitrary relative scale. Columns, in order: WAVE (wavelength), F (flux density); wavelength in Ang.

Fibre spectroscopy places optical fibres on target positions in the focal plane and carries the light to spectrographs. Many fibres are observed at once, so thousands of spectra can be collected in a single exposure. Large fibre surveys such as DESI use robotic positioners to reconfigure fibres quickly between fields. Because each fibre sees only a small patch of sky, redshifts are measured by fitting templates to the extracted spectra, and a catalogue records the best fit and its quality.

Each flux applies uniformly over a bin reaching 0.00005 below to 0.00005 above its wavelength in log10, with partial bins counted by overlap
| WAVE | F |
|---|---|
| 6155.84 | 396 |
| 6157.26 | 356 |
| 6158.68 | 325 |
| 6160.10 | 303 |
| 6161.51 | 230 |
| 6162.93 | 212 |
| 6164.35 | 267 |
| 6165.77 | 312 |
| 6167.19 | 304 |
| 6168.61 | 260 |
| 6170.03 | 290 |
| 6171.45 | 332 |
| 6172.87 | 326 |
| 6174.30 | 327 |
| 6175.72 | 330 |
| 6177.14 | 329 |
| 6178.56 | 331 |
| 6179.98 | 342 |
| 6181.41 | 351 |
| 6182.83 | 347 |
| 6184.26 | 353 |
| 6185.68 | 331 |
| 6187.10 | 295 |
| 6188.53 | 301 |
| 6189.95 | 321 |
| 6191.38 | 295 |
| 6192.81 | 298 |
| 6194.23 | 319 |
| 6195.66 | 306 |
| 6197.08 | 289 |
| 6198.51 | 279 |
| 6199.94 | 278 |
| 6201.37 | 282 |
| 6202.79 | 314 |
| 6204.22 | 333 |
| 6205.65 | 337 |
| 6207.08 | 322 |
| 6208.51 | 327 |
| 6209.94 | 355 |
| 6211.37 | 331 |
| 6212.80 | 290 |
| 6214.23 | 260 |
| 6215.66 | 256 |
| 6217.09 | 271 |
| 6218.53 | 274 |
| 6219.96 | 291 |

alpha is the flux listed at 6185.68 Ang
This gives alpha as 331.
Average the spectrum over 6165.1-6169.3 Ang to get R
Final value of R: 292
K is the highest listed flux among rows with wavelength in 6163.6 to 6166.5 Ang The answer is 312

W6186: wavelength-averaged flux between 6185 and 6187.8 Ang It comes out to 313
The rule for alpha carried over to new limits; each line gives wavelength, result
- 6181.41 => 351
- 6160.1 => 303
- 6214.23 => 260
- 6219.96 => 291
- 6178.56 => 331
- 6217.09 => 271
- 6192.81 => 298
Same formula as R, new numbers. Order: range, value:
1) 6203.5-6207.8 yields 330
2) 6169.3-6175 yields 318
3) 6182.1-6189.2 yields 326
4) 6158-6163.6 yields 268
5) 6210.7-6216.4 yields 284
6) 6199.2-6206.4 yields 309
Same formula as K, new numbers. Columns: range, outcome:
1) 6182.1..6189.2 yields 353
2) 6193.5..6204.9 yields 333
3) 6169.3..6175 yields 332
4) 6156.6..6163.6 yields 356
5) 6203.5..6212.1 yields 355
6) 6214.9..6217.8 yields 271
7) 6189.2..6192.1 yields 321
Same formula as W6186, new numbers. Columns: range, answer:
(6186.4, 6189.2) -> 297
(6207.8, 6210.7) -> 341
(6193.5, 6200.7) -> 294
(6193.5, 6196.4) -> 313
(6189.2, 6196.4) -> 308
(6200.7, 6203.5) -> 299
